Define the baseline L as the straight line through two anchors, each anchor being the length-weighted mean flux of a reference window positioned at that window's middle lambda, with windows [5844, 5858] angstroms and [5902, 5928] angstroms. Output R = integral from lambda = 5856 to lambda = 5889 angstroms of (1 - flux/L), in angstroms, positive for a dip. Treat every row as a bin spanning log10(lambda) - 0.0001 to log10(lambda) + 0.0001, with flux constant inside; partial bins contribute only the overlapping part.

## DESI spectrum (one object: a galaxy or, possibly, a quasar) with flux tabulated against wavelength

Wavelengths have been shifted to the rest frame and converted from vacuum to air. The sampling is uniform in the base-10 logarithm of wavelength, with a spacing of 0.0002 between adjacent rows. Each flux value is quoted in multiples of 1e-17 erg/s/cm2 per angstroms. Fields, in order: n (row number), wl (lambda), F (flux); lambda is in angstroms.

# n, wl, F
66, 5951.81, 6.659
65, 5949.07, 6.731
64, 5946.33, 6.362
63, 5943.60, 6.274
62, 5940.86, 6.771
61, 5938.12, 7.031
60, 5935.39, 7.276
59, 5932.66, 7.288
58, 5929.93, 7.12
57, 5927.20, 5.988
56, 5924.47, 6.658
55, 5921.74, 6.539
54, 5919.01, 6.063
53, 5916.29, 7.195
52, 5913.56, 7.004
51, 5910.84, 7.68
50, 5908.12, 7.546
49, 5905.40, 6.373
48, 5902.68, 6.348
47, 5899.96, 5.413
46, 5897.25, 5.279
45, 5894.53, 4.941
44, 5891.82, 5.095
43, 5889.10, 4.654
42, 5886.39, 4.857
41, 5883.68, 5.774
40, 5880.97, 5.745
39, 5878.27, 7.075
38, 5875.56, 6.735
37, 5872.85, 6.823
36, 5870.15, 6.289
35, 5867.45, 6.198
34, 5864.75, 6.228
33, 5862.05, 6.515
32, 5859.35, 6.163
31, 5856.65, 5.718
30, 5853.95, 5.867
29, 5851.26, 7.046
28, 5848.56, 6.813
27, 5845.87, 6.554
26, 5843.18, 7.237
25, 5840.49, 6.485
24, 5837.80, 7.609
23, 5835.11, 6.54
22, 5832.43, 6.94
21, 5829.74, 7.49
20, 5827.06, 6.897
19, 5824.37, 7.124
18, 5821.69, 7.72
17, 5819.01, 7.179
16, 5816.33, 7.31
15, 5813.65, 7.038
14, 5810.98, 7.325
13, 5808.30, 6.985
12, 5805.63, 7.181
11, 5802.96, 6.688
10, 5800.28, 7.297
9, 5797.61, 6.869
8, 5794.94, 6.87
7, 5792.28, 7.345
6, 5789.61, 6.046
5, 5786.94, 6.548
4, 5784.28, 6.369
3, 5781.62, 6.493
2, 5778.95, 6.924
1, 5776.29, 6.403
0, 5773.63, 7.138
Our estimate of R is 2.08 angstroms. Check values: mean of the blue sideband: 6.43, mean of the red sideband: 6.76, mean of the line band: 6.13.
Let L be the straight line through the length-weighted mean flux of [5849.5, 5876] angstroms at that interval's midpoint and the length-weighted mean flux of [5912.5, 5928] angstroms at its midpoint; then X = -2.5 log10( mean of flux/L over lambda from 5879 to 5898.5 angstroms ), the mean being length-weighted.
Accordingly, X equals 0.224 mag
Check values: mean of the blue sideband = 6.35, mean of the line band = 5.25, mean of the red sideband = 6.58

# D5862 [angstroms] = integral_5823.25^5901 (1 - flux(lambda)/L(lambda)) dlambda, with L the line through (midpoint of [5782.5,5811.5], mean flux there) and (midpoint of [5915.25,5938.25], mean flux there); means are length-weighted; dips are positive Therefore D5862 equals 6.1 angstroms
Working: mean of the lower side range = 6.85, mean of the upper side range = 6.78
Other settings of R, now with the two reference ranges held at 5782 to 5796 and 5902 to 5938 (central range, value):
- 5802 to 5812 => -0.6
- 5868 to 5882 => 0.5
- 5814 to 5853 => -2.0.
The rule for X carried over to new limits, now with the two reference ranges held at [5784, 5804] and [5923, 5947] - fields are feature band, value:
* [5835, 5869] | 0.04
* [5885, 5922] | 0.12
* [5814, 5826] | -0.08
